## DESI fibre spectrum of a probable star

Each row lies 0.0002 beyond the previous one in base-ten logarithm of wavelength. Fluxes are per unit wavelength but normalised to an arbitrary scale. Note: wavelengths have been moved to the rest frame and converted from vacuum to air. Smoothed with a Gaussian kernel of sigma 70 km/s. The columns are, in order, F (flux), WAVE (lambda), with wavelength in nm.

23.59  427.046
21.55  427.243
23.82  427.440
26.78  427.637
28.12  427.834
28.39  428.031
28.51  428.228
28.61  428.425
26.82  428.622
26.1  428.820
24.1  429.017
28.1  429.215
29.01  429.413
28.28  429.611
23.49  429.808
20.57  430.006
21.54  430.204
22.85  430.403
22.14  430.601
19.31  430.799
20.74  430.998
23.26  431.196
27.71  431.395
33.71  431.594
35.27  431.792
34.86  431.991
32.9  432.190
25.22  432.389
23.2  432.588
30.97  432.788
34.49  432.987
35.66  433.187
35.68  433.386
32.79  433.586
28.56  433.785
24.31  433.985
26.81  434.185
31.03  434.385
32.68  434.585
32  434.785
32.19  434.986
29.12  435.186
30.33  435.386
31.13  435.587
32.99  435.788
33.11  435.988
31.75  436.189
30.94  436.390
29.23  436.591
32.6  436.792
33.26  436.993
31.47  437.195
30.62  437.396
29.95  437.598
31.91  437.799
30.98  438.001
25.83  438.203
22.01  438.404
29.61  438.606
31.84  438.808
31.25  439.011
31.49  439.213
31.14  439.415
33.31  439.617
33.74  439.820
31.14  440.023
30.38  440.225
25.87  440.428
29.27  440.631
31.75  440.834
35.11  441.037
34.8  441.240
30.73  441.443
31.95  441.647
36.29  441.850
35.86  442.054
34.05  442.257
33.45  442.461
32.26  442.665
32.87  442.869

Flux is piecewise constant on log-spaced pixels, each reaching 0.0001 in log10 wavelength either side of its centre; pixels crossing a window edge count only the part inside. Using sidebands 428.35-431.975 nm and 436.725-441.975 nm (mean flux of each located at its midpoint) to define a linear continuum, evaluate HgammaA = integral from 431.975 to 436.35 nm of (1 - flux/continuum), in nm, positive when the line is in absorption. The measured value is -0.44 nm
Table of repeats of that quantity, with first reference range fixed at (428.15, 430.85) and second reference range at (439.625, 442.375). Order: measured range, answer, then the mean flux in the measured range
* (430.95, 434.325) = -0.36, 29.9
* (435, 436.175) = -0.10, 31.4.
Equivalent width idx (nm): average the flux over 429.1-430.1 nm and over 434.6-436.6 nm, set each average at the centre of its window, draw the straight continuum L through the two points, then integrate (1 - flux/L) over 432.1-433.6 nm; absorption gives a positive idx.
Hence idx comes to -0.12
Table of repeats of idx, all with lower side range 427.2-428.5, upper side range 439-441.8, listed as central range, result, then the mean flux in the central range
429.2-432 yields 0.21 nm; 25.7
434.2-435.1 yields -0.06 nm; 31.4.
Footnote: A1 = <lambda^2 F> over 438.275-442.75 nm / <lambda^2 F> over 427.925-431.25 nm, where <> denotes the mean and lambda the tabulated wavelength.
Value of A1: 1.34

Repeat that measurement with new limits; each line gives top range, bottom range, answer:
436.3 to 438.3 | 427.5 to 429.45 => 1.17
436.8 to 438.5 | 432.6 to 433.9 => 0.94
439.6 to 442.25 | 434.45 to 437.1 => 1.05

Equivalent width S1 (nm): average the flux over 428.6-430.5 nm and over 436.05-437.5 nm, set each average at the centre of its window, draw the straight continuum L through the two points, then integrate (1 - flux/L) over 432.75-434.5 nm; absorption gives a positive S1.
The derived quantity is -0.16 nm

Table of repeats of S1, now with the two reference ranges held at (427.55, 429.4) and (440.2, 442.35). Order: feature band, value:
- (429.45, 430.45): 0.151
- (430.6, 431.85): 0.108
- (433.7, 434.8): 0.024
